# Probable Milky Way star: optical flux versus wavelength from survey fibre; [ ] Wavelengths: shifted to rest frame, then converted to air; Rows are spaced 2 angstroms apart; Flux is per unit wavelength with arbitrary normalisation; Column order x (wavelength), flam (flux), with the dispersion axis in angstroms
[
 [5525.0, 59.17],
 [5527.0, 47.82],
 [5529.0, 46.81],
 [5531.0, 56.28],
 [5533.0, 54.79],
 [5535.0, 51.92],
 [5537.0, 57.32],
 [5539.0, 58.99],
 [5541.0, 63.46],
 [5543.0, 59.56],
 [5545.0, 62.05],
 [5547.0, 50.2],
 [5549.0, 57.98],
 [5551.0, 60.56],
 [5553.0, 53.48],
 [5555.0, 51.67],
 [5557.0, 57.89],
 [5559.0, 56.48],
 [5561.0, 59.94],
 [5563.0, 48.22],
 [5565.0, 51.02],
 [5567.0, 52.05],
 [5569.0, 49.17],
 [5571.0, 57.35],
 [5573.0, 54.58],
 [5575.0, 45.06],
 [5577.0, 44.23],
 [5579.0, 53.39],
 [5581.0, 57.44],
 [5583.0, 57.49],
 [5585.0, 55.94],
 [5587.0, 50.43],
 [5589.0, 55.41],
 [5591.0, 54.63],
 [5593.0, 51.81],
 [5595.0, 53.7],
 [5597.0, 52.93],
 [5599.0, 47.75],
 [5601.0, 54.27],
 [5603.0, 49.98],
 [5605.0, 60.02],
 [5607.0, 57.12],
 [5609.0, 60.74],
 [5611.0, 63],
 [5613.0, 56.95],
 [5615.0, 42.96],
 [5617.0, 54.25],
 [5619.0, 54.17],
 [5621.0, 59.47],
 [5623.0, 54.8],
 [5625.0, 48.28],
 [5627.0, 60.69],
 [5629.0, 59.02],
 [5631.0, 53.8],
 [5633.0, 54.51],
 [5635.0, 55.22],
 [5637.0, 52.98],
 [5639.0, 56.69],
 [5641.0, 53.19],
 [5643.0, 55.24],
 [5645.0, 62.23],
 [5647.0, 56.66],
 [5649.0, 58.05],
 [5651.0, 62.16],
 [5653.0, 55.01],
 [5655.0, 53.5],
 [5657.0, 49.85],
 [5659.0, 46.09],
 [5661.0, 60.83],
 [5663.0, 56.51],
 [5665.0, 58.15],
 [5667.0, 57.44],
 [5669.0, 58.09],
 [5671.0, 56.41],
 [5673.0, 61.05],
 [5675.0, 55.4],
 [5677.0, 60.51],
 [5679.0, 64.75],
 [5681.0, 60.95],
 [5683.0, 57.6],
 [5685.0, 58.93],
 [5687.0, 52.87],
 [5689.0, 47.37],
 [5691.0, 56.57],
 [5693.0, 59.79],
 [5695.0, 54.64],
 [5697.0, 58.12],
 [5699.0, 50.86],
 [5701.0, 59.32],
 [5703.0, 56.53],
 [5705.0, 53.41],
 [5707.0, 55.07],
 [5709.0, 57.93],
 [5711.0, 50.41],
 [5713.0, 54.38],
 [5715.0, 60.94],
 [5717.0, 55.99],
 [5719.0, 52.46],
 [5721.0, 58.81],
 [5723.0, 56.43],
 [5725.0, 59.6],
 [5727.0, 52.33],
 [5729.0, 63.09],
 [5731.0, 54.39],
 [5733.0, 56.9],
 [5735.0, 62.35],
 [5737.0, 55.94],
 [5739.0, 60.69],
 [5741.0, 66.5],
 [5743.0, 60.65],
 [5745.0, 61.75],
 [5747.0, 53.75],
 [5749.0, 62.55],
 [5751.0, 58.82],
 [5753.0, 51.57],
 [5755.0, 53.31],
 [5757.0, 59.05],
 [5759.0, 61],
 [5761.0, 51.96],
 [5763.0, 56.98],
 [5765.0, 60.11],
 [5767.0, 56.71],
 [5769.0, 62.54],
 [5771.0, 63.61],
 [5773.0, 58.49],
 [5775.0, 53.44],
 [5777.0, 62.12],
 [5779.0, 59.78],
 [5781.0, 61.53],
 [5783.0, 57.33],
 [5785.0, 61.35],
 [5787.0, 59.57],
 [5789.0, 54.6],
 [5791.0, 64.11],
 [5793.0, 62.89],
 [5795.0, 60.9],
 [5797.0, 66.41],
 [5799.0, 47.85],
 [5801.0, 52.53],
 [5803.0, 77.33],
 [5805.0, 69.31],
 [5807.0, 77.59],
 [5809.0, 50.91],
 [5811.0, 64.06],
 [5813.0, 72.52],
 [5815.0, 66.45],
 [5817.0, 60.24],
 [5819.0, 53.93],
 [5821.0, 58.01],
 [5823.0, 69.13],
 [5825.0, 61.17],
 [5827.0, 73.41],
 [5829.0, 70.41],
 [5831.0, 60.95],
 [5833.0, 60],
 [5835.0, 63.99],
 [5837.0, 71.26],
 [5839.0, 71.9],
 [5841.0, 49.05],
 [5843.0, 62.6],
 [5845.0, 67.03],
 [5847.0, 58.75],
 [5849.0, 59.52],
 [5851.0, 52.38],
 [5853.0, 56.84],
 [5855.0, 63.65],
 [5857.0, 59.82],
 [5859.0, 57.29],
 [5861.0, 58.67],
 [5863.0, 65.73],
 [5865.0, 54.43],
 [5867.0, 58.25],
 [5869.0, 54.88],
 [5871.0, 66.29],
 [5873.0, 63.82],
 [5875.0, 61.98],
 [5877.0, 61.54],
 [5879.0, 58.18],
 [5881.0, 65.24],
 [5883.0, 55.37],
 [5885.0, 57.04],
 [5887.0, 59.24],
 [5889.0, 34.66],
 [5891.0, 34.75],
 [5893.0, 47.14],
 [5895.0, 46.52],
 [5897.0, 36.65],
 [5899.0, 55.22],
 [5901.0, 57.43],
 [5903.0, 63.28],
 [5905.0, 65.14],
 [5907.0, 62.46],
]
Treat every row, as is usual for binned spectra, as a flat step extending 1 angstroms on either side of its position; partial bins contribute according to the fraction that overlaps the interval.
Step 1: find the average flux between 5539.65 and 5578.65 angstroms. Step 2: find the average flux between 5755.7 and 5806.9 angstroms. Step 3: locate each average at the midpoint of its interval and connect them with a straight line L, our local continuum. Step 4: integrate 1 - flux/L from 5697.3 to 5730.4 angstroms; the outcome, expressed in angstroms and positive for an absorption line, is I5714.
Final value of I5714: 1.4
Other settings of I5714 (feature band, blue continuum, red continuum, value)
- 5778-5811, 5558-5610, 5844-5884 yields -1.8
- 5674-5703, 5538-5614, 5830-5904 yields -0.5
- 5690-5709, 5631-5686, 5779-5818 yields 0.8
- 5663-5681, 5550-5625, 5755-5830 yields -0.6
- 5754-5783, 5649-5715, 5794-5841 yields 1.3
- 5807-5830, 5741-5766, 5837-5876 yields -1.8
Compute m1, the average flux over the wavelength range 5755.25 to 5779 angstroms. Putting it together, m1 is 58.6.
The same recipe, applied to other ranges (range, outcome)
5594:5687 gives 56.1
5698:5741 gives 56.8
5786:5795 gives 60.4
